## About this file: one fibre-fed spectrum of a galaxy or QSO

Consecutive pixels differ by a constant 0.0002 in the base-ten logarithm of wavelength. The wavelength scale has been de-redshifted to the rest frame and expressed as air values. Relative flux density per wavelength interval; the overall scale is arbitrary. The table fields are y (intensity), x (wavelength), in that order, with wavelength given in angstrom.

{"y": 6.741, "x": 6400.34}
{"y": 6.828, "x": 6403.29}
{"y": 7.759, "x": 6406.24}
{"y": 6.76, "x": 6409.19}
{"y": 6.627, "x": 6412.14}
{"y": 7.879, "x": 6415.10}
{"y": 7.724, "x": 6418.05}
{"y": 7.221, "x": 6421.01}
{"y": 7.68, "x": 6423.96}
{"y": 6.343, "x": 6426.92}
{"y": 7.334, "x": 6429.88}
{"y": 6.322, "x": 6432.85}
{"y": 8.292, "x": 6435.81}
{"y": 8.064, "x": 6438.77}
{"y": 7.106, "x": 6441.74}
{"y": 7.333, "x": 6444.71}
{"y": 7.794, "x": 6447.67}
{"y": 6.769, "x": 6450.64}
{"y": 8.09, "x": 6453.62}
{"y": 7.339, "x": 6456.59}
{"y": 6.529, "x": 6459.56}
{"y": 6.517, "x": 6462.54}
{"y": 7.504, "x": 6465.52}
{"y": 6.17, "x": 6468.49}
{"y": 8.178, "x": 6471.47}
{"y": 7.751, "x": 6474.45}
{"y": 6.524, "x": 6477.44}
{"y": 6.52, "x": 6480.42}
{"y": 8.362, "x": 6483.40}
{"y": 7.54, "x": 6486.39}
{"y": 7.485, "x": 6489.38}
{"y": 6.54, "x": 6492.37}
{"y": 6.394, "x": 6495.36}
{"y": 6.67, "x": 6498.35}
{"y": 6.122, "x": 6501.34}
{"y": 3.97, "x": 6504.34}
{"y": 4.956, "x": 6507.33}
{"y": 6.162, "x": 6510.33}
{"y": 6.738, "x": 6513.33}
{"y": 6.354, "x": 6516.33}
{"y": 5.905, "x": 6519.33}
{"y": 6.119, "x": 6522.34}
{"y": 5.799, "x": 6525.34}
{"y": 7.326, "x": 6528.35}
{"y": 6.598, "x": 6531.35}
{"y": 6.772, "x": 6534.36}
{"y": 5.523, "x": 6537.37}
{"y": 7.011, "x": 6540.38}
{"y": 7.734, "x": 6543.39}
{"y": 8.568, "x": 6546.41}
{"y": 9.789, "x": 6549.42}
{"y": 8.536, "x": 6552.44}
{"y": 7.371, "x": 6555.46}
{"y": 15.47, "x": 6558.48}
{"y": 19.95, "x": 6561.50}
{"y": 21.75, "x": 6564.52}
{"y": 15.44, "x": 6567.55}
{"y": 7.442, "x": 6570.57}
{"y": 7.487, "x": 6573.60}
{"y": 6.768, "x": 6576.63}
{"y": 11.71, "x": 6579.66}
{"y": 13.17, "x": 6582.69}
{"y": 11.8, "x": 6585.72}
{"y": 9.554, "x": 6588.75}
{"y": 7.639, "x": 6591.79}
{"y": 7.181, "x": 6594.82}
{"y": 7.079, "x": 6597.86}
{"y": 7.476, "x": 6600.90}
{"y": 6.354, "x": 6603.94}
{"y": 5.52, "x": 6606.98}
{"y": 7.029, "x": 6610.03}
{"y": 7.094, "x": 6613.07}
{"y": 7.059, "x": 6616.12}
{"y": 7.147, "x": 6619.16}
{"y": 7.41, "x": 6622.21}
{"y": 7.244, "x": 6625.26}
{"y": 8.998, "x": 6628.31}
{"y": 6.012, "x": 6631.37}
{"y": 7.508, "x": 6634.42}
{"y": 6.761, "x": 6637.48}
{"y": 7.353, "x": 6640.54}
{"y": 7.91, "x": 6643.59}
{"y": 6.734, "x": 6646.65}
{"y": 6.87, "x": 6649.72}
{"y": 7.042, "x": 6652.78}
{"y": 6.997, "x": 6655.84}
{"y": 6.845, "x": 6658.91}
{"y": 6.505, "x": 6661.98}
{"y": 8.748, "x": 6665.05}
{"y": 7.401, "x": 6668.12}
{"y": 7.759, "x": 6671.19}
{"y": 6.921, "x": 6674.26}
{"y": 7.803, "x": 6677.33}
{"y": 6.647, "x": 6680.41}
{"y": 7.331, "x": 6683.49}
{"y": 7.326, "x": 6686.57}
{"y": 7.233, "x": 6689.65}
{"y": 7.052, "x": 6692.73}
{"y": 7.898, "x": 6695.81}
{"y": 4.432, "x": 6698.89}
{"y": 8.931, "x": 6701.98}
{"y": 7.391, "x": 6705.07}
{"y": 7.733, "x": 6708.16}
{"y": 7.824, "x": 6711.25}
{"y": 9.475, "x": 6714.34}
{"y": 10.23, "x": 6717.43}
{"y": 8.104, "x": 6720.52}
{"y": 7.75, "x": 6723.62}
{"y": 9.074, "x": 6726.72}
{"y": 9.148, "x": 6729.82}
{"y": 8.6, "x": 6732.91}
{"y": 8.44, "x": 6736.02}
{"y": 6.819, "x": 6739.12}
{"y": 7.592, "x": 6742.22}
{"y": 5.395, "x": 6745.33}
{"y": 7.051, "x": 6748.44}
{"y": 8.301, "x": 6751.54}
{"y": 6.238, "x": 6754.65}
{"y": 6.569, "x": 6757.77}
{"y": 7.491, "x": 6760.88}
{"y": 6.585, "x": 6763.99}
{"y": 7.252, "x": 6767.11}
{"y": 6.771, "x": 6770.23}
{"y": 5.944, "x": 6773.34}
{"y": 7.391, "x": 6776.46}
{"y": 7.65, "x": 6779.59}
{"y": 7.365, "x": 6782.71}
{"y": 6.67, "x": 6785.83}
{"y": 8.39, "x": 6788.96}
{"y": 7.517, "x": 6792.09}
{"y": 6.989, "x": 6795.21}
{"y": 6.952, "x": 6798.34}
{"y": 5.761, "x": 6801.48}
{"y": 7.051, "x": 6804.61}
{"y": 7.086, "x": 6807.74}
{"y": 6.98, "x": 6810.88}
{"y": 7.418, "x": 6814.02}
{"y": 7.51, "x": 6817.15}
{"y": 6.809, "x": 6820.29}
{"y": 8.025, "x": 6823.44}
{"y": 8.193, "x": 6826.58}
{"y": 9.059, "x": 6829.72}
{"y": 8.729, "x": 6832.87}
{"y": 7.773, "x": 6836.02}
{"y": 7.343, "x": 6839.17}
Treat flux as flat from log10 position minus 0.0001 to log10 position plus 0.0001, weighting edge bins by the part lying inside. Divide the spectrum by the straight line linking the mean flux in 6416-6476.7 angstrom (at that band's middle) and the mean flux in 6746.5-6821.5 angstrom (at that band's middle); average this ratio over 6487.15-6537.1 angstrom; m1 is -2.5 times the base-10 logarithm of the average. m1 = 0.16 mag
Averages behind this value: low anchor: 7.3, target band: 6.25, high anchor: 7.07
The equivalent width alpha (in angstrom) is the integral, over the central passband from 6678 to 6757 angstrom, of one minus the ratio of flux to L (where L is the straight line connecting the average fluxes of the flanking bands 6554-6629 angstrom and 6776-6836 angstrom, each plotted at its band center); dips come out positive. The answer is 6.5 angstrom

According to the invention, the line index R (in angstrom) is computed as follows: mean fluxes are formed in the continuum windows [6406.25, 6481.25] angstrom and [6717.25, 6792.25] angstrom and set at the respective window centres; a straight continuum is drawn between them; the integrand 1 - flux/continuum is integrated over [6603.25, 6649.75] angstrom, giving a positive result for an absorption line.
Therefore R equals 1.9 angstrom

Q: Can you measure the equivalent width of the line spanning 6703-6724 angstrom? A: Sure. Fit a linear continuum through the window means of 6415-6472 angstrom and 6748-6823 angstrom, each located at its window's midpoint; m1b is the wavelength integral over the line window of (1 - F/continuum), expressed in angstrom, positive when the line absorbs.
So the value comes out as -3.77 angstrom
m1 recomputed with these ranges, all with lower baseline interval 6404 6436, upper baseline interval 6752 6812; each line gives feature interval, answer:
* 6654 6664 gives 0.03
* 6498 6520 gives 0.23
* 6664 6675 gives -0.10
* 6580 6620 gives -0.15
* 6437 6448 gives -0.05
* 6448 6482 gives 0.01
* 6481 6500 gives 0.01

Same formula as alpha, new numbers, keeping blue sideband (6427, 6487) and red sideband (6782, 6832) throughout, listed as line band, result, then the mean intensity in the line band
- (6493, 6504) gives 1.72 angstrom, 6.15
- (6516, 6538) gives 2.92 angstrom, 6.33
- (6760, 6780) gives 1.11 angstrom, 6.96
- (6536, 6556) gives -1.44 angstrom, 7.83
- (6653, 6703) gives 0.86 angstrom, 7.22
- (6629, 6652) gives 0.74 angstrom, 7.09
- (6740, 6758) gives 1.19 angstrom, 6.88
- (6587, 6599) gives -1.06 angstrom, 7.97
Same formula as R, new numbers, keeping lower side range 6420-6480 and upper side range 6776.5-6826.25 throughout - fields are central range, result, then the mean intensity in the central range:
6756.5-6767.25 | 0.4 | 6.95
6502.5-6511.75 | 2.8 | 5.06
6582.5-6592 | -4.4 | 10.6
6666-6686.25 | -0.3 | 7.35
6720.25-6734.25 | -2.6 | 8.57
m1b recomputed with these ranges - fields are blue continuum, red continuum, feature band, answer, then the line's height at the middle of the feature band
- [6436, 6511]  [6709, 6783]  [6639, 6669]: 0.6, 7.39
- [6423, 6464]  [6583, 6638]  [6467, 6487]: 0.1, 7.32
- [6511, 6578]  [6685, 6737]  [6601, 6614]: 3.2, 8.69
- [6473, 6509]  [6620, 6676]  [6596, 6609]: 0.8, 7.07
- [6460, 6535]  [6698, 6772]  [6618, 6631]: -0.7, 7.16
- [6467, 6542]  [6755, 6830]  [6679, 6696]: -0.6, 6.95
